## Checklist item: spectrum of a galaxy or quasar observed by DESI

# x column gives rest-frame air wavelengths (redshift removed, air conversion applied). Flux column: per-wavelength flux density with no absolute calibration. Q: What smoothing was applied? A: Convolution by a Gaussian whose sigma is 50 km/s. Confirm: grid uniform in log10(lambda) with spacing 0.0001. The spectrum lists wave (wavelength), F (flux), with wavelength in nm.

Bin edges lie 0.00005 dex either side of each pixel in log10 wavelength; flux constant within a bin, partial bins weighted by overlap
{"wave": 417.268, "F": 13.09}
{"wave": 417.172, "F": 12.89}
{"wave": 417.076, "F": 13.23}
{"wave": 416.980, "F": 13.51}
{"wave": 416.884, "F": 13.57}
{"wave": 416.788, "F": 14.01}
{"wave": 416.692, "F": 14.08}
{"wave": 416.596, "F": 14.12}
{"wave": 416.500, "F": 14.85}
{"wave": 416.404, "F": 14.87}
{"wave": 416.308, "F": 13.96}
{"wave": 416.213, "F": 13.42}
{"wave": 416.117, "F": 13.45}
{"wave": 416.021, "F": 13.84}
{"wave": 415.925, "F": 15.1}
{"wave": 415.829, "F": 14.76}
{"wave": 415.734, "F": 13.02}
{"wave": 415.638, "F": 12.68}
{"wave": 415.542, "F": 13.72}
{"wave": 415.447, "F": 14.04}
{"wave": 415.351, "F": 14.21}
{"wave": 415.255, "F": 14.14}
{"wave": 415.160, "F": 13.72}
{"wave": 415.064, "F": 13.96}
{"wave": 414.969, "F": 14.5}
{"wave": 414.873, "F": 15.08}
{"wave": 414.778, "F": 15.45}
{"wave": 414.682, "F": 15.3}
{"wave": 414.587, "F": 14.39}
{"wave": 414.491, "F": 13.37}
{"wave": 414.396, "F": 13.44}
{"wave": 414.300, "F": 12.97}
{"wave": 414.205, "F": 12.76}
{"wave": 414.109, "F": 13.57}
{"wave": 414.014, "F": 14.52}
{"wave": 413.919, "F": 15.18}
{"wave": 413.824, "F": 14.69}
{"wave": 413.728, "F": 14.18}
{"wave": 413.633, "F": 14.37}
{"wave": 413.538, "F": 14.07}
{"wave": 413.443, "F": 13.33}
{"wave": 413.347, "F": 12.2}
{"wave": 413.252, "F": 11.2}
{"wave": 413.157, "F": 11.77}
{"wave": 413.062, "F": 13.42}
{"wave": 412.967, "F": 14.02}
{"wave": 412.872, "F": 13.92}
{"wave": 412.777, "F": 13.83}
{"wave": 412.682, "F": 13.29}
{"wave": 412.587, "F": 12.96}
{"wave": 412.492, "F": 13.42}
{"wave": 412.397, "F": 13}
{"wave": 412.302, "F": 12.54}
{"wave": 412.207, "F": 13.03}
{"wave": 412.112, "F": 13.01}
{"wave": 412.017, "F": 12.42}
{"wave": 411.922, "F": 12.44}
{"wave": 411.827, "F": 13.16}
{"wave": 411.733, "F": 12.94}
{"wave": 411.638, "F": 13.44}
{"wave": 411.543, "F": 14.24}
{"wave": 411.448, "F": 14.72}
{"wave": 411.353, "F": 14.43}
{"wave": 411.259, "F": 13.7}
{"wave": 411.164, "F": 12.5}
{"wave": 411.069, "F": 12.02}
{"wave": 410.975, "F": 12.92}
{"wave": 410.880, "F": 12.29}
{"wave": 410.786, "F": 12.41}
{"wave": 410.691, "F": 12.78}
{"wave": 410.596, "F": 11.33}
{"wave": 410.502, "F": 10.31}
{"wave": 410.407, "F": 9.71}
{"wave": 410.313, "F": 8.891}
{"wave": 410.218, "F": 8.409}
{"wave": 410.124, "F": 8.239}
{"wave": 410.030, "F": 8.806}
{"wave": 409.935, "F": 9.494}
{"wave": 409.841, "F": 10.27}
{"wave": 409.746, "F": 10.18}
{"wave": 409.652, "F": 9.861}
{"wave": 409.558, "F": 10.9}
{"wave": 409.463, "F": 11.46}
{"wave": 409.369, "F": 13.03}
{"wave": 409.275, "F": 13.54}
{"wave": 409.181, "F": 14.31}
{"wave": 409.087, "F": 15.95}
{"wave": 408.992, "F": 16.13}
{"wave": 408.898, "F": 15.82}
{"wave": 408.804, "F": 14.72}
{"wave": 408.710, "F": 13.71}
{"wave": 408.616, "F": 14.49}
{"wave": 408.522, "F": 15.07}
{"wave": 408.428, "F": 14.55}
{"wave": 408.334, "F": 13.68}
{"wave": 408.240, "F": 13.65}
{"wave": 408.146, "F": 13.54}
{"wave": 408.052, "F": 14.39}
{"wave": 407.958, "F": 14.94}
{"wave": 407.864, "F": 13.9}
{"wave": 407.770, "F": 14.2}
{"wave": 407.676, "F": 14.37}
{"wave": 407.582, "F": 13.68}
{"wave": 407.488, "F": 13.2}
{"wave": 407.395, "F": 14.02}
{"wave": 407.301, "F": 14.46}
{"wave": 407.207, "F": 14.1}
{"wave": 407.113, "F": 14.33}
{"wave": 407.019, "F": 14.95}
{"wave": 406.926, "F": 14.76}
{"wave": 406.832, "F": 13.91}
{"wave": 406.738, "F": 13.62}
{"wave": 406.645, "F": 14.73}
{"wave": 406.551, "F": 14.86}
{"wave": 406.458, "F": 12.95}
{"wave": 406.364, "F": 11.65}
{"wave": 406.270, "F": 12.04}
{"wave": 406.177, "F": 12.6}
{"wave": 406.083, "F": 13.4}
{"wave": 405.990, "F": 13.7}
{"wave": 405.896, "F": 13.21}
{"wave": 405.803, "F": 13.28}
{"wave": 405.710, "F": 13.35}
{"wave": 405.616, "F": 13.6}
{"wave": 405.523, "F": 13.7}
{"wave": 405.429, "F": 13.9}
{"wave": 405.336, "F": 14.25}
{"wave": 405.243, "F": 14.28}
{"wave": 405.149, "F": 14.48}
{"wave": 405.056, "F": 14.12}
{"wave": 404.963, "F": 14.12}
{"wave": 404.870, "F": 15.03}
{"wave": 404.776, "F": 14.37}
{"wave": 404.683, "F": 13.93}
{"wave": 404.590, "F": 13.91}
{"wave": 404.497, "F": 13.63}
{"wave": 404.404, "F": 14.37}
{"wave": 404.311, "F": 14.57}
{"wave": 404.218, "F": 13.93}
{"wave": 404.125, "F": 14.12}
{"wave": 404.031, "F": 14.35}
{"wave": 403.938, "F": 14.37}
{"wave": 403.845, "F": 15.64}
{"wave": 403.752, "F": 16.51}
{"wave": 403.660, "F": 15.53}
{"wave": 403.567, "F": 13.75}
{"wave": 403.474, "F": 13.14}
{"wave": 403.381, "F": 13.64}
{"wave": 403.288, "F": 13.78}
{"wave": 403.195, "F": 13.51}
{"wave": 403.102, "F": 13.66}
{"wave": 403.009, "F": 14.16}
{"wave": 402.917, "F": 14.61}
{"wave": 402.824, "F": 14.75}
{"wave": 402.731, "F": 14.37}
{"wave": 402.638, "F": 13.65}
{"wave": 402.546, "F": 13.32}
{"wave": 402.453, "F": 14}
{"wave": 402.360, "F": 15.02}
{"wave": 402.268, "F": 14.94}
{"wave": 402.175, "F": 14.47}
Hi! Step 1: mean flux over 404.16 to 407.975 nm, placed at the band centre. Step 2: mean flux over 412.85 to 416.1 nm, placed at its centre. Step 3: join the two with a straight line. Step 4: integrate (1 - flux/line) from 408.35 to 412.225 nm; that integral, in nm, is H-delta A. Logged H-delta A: 0.39 nm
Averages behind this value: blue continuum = 13.9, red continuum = 13.8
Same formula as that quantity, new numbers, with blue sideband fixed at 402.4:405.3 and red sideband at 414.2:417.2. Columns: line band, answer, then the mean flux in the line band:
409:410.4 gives 0.30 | 11.1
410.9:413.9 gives 0.17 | 13.3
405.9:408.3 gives 0.06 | 13.8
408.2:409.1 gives -0.04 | 14.7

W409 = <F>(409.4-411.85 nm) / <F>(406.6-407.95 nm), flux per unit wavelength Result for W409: 0.81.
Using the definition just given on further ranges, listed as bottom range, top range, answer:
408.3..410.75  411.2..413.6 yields 1.09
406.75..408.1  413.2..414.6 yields 0.96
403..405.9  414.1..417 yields 0.99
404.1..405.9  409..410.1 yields 0.83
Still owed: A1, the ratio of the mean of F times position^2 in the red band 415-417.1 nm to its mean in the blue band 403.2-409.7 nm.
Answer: 1.05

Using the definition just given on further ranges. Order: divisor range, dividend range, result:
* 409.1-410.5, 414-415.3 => 1.36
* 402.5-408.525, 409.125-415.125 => 0.94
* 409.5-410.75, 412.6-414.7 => 1.39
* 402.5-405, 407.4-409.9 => 0.98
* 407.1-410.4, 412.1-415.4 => 1.09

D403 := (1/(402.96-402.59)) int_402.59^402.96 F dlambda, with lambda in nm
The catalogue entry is 14.3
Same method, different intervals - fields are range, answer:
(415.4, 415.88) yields 13.7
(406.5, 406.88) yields 14.3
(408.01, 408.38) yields 13.8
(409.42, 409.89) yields 10.5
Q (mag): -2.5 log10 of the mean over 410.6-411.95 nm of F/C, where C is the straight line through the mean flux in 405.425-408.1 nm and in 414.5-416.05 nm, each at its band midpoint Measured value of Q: 0.074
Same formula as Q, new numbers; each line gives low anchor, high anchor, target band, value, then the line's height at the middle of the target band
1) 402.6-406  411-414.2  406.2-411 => 0.07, 13.7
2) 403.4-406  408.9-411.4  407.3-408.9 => -0.12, 12.7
